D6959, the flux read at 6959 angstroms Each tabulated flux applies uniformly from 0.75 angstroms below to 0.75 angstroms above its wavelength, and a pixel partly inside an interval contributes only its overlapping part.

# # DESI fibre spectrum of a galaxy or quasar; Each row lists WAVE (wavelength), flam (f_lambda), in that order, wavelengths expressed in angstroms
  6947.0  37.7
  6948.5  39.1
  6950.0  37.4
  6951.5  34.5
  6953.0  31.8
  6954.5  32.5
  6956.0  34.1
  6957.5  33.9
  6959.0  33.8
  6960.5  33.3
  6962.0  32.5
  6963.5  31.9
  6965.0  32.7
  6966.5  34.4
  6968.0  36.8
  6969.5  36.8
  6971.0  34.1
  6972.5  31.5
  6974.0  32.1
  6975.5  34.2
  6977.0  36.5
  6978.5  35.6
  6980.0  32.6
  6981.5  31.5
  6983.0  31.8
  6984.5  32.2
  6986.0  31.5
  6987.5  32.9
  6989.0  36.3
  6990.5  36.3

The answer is 33.8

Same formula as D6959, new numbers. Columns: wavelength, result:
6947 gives 37.7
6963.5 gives 31.9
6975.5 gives 34.2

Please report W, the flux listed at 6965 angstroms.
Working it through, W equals 32.7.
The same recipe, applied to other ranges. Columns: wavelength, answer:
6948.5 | 39.1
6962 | 32.5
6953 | 31.8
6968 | 36.8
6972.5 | 31.5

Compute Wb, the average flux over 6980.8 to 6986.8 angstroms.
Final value 31.8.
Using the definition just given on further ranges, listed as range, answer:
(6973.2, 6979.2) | 34.6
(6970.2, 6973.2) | 32.9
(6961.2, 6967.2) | 32.9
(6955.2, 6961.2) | 33.8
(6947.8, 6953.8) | 35.6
